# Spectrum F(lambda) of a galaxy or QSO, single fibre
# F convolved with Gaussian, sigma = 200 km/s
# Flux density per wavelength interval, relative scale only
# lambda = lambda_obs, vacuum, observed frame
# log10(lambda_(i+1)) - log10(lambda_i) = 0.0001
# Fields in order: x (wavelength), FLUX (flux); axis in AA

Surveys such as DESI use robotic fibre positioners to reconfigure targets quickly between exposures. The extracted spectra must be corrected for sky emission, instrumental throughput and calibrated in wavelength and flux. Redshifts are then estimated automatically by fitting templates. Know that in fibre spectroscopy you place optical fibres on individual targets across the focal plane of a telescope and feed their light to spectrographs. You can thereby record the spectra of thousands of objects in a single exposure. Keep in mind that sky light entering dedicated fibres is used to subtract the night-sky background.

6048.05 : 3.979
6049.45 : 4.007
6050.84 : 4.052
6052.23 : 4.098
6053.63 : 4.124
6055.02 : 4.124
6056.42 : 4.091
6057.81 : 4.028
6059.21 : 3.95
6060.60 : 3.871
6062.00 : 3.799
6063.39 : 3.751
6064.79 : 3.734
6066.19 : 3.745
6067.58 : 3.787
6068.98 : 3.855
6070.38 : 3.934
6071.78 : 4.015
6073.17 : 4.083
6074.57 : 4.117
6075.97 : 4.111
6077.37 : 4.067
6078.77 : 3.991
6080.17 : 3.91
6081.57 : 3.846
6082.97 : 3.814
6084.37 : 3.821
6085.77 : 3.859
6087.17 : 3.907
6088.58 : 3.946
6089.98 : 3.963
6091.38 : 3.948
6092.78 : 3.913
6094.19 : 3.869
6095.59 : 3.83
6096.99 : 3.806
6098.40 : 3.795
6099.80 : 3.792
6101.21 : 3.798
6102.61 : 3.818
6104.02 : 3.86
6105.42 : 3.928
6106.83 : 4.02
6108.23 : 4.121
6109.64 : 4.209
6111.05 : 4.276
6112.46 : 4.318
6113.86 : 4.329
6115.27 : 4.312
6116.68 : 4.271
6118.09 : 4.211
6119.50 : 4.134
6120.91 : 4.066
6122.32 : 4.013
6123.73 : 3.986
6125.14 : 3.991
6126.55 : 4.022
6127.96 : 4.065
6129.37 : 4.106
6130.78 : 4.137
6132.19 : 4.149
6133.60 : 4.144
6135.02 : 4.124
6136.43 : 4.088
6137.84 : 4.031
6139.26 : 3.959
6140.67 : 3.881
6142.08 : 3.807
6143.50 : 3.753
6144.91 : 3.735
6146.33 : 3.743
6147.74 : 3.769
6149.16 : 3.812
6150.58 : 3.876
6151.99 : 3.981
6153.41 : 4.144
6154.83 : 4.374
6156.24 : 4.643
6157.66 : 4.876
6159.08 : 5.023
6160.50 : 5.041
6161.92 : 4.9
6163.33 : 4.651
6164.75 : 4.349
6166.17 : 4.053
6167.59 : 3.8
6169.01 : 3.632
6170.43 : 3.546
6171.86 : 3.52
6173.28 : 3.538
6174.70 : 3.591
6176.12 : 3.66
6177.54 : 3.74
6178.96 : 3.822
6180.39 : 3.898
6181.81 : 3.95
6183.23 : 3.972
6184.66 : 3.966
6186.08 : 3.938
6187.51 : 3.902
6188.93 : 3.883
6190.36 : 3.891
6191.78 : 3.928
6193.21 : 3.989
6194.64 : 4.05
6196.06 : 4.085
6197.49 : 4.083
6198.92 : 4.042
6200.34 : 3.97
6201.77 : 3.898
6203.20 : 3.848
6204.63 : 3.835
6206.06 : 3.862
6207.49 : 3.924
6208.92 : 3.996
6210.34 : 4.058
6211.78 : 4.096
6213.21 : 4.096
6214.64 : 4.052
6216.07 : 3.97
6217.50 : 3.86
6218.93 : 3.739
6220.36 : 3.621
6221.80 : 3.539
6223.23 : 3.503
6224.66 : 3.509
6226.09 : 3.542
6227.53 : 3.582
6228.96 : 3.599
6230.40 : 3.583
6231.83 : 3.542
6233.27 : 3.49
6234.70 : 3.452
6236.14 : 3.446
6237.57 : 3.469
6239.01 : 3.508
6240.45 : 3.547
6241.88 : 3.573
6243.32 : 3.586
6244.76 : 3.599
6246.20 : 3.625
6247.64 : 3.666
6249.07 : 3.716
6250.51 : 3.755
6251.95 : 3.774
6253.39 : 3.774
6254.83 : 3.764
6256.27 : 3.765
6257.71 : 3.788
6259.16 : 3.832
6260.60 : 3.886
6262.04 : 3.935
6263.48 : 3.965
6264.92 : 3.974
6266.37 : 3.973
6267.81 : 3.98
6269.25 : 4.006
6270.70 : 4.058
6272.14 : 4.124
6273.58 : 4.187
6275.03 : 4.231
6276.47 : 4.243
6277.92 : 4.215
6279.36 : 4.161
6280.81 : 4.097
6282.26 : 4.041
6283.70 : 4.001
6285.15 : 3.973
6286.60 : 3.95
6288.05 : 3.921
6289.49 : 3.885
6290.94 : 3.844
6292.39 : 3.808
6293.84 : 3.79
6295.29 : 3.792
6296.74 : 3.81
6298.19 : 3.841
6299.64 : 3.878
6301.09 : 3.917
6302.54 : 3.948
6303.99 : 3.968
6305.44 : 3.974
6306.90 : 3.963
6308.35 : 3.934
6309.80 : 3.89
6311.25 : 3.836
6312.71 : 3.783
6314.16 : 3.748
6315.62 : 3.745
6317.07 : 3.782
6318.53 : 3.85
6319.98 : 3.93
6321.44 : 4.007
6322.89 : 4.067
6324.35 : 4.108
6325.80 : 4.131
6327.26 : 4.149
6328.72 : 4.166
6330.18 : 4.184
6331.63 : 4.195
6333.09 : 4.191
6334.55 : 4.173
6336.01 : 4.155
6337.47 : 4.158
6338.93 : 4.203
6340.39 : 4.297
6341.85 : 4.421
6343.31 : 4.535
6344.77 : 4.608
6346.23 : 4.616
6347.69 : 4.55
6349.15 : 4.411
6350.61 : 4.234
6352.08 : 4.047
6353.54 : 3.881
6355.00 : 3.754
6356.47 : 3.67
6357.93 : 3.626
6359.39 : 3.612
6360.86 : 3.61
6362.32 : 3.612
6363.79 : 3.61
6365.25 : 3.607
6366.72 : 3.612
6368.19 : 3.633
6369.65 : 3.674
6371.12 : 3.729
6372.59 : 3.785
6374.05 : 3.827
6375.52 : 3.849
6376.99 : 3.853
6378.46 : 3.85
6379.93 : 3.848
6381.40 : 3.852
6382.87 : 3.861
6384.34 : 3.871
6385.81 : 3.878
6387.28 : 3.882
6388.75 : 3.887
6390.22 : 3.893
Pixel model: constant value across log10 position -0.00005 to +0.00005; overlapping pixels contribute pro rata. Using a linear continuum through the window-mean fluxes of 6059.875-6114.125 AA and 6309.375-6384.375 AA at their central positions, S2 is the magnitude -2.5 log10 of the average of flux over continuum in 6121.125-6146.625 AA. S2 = -0.014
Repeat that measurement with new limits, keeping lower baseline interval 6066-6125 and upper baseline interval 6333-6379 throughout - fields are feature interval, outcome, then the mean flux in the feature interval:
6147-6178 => -0.035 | 4.12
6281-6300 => 0.024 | 3.89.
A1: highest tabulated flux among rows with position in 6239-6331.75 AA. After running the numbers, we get 4.243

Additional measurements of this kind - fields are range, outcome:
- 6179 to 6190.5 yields 3.972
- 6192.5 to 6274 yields 4.187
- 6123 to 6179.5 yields 5.041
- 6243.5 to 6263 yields 3.935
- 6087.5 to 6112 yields 4.276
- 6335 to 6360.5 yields 4.616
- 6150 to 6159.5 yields 5.023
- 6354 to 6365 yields 3.754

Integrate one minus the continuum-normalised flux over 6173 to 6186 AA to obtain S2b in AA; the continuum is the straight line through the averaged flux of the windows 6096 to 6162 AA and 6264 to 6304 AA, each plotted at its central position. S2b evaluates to 0.8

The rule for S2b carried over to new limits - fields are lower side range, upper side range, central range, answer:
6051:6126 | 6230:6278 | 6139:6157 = -0.2 AA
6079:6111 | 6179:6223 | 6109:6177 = -3.1 AA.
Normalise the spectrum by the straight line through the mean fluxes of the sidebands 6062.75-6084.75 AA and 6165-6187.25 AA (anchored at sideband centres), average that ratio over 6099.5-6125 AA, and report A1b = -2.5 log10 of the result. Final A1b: -0.06 mag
